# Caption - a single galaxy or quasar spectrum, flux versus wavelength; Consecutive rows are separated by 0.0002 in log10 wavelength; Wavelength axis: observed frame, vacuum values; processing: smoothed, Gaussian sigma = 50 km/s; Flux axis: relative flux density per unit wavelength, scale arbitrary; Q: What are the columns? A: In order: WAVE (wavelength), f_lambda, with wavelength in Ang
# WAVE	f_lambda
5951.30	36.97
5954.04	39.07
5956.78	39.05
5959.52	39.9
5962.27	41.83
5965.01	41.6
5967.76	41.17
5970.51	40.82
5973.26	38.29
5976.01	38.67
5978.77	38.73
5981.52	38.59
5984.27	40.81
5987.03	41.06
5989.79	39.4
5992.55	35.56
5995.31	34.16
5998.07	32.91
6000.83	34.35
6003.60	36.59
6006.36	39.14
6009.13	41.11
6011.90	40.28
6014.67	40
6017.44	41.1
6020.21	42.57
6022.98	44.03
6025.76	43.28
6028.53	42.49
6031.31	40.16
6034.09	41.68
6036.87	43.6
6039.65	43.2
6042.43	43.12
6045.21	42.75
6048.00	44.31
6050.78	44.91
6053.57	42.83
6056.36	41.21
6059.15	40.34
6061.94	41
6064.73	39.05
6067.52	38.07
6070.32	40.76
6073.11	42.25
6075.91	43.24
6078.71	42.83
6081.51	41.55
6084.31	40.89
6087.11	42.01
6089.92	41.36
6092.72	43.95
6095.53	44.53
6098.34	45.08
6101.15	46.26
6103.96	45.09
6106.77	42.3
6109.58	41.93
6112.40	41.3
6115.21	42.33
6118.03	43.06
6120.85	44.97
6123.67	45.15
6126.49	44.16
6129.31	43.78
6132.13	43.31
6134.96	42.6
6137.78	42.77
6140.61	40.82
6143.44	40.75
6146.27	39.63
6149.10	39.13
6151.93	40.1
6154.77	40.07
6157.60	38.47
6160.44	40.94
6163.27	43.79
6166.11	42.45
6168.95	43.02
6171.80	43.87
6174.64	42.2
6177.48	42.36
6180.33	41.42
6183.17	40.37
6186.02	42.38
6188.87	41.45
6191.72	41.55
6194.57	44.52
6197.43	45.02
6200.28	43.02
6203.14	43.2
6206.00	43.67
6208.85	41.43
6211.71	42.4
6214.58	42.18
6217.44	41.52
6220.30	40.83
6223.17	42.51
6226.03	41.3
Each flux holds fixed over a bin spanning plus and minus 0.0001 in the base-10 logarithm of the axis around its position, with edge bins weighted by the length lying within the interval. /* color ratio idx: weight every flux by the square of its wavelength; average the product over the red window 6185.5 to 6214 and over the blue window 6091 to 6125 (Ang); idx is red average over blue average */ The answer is 1.01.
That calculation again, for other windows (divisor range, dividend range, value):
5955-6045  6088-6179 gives 1.11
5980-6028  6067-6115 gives 1.12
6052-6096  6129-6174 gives 1.03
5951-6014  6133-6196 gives 1.14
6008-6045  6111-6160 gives 1.03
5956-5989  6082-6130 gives 1.13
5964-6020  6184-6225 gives 1.18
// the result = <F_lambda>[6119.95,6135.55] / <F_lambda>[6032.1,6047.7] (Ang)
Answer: 1.03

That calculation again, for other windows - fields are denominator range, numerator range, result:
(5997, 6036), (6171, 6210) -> 1.06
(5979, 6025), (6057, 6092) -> 1.06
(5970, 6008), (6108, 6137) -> 1.15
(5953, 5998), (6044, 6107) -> 1.09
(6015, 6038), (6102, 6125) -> 1.03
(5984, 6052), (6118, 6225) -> 1.04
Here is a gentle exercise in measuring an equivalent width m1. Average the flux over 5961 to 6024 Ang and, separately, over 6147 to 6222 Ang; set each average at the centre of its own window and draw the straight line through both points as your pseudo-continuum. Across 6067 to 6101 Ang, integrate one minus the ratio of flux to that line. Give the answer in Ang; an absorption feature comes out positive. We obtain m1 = -1.6 Ang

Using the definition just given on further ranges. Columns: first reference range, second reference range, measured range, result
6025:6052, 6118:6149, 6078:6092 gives 0.3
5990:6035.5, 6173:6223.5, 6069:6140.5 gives -3.9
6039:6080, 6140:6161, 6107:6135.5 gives -1.9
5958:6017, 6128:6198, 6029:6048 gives -1.4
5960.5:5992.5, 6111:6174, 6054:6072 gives 0.3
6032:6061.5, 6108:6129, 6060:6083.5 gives 1.0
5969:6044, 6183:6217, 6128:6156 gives 0.3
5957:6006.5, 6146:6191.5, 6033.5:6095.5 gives -3.6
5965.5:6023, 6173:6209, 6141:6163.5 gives 0.9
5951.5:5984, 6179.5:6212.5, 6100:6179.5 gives -0.9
